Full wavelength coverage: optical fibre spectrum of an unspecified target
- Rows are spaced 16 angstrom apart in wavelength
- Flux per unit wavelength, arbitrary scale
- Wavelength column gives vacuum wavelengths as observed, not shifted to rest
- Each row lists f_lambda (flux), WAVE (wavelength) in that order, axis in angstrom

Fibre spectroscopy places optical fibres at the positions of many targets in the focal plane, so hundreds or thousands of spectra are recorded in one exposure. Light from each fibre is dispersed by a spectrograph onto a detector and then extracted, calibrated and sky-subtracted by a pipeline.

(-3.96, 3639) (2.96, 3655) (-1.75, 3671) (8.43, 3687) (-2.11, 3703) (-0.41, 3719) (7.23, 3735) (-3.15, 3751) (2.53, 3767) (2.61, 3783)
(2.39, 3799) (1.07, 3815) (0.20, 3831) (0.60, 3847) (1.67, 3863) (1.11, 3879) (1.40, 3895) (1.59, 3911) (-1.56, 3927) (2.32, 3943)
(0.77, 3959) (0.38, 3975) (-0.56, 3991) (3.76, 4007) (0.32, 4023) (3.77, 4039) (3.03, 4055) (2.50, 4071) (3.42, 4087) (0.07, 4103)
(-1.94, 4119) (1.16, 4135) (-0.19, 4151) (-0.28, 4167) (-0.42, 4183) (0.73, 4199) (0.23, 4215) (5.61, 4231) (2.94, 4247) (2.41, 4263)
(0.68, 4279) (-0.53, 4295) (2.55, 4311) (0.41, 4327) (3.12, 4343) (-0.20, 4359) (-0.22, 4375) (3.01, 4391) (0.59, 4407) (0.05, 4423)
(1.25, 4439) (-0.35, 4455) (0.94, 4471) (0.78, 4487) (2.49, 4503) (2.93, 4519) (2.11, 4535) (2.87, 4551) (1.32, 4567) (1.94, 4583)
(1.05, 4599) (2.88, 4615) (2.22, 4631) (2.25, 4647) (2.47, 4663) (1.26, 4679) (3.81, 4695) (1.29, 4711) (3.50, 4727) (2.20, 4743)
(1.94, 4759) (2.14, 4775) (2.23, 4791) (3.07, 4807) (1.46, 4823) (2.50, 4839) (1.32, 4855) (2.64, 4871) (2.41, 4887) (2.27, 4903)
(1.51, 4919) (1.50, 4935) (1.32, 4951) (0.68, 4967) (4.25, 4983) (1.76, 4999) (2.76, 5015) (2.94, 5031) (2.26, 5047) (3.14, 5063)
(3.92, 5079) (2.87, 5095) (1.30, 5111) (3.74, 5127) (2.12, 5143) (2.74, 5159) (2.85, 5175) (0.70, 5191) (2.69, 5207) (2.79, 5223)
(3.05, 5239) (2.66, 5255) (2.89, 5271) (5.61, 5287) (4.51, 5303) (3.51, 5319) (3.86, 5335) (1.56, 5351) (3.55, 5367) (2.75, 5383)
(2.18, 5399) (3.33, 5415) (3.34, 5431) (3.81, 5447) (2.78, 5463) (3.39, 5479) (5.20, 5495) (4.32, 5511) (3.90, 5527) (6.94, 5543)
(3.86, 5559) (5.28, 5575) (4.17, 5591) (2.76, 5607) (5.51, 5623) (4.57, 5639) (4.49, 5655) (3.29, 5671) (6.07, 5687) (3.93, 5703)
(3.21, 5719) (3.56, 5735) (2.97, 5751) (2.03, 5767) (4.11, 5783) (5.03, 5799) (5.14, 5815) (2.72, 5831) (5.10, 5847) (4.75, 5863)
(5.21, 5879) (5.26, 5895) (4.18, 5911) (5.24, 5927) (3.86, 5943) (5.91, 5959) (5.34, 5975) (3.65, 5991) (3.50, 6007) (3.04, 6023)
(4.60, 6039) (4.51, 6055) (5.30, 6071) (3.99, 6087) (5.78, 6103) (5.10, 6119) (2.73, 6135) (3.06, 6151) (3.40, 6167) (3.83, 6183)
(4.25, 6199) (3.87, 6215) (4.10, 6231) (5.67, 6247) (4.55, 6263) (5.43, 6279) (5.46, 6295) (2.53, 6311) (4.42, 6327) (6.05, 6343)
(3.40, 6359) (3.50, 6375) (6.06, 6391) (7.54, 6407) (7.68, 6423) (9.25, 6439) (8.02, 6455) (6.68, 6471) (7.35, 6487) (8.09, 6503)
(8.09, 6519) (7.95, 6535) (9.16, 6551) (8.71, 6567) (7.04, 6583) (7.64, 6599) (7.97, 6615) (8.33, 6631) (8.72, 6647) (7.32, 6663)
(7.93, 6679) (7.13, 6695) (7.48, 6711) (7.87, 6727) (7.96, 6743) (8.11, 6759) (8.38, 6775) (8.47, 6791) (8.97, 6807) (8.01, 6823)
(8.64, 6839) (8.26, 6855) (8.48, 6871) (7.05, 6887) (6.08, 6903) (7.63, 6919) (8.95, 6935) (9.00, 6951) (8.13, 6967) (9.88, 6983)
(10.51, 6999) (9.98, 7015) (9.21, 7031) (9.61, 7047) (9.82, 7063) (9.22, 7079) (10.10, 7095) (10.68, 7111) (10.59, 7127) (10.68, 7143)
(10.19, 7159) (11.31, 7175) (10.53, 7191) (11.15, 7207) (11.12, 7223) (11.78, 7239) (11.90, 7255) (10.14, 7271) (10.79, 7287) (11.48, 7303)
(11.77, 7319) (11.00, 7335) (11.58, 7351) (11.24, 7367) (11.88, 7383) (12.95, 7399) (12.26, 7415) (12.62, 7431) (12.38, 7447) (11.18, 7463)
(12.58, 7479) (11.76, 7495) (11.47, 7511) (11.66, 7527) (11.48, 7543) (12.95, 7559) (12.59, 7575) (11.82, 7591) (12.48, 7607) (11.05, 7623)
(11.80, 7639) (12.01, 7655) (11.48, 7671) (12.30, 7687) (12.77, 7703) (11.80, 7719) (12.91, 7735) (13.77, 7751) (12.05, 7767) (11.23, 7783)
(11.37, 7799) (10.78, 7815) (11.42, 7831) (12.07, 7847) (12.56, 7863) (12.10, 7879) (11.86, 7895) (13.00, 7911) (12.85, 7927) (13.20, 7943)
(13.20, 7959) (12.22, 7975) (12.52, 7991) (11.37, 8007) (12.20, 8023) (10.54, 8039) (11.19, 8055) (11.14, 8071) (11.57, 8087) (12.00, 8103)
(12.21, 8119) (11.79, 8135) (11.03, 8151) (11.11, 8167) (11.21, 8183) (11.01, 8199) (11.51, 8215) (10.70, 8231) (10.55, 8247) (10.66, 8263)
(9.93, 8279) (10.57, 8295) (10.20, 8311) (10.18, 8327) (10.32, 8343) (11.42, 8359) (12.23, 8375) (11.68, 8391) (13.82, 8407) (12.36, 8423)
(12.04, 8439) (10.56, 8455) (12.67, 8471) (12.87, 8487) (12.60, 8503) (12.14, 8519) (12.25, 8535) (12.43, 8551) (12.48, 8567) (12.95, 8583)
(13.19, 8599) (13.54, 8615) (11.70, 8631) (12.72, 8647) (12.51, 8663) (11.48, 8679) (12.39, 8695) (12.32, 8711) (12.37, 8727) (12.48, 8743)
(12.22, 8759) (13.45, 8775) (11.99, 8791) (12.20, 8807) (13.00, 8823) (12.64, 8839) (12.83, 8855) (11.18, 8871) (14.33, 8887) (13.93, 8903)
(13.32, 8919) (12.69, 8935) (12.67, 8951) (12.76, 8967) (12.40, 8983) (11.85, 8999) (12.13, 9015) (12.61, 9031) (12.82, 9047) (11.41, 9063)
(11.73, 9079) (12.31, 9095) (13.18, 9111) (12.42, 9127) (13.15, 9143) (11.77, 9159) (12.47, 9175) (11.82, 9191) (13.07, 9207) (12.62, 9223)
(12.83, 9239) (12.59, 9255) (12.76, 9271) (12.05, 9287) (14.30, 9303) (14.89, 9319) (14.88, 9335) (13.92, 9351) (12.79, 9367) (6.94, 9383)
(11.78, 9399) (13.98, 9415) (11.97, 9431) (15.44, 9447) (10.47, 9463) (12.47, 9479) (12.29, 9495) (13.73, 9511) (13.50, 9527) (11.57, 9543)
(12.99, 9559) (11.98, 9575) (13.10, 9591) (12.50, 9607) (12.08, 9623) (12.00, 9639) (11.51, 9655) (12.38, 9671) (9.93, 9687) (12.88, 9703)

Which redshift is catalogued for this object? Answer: 0.604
